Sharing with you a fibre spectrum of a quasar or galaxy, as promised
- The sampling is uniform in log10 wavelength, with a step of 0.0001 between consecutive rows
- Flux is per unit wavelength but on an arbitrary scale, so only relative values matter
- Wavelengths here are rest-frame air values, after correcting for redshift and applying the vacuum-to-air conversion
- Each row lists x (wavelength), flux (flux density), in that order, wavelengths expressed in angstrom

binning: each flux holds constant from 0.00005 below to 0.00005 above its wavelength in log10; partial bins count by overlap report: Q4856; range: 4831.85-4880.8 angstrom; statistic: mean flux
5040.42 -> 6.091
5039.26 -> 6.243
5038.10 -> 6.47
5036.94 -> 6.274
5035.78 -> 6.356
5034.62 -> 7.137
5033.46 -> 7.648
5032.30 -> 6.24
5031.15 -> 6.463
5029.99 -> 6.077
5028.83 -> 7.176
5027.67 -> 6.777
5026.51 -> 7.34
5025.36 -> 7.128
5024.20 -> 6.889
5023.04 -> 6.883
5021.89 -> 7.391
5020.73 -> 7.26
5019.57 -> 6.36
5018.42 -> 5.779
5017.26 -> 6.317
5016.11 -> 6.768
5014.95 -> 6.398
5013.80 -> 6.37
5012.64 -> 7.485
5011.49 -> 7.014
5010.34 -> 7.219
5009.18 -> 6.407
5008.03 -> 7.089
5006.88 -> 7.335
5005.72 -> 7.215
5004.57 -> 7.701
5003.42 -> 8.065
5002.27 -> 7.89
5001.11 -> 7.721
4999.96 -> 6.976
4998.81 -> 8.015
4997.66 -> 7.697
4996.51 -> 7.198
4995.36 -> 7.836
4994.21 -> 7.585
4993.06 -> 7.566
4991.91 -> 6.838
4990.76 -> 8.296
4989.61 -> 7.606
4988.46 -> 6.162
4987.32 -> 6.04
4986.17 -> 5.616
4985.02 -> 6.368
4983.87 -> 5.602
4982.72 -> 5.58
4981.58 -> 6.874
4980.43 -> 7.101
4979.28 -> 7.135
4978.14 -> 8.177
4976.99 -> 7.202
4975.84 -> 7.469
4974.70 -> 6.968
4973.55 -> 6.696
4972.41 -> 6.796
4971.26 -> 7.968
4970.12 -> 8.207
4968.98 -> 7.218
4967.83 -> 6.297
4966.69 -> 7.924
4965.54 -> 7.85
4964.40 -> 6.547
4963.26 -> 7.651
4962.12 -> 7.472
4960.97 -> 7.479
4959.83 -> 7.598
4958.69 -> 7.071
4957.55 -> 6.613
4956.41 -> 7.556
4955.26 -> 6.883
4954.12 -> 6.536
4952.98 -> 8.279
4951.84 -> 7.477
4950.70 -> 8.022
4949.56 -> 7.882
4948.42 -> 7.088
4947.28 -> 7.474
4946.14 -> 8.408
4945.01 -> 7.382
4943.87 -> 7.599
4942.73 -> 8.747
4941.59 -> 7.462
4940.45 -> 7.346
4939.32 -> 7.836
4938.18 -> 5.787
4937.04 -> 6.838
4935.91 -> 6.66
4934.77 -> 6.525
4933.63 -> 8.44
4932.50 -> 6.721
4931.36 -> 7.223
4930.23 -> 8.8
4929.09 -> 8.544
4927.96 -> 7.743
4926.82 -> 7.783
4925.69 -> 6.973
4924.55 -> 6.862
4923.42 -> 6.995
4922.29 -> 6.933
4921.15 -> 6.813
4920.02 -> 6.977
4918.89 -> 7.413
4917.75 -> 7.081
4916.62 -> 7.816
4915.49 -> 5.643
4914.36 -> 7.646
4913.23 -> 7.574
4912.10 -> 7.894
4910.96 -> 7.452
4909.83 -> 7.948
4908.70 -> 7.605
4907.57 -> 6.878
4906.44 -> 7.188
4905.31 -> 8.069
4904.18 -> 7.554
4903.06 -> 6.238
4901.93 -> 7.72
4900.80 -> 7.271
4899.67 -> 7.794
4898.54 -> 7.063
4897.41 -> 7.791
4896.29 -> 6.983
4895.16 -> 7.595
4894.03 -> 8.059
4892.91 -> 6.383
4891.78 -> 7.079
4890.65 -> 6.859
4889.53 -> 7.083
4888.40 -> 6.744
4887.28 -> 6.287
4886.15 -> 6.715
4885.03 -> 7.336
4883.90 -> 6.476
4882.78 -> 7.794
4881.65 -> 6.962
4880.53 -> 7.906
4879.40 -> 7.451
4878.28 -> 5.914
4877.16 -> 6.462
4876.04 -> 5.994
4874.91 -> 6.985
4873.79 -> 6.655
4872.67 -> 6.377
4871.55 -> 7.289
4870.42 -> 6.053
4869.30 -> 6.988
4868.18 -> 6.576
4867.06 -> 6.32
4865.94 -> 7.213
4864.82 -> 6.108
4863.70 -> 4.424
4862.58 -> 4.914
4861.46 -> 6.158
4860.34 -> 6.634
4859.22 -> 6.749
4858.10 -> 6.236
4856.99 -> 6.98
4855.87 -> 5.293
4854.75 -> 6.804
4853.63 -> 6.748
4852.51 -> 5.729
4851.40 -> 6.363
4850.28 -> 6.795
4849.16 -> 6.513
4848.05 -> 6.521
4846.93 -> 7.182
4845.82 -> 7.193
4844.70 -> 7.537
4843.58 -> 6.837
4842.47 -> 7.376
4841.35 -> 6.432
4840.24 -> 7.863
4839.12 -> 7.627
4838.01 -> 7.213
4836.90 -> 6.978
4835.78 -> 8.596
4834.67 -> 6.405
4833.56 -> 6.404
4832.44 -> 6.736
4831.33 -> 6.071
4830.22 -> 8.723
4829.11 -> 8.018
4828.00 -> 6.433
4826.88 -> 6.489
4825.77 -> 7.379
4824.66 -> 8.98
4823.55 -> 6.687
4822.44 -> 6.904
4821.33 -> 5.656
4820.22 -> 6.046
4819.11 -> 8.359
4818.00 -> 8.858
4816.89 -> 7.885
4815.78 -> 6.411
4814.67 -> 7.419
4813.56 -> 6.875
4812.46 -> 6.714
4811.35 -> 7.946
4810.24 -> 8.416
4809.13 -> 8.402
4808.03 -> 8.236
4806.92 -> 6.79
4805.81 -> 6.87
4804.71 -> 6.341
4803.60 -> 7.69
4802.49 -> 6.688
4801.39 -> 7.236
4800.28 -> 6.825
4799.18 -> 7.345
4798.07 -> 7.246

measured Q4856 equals 6.66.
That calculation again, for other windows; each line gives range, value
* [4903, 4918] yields 7.37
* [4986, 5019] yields 7.13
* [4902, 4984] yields 7.32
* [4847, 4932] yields 6.95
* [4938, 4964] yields 7.48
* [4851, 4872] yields 6.29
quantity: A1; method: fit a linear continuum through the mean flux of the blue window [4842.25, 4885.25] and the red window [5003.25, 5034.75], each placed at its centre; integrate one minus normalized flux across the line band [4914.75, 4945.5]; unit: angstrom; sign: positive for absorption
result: -2.58 angstrom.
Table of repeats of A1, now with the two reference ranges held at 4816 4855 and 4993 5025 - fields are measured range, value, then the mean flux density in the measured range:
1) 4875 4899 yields 0.4 angstrom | 7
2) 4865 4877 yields 0.8 angstrom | 6.62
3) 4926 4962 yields -1.7 angstrom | 7.47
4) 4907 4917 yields -0.4 angstrom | 7.37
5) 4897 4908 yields -0.4 angstrom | 7.36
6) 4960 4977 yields -0.5 angstrom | 7.33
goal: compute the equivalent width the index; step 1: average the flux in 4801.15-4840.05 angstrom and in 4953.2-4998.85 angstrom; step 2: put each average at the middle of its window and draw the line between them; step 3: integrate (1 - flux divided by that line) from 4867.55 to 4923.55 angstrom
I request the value 0.9 angstrom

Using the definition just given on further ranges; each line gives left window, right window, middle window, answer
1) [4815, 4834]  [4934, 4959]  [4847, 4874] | 3.2 angstrom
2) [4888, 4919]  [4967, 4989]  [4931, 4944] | -0.3 angstrom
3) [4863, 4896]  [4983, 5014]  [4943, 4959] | -1.1 angstrom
